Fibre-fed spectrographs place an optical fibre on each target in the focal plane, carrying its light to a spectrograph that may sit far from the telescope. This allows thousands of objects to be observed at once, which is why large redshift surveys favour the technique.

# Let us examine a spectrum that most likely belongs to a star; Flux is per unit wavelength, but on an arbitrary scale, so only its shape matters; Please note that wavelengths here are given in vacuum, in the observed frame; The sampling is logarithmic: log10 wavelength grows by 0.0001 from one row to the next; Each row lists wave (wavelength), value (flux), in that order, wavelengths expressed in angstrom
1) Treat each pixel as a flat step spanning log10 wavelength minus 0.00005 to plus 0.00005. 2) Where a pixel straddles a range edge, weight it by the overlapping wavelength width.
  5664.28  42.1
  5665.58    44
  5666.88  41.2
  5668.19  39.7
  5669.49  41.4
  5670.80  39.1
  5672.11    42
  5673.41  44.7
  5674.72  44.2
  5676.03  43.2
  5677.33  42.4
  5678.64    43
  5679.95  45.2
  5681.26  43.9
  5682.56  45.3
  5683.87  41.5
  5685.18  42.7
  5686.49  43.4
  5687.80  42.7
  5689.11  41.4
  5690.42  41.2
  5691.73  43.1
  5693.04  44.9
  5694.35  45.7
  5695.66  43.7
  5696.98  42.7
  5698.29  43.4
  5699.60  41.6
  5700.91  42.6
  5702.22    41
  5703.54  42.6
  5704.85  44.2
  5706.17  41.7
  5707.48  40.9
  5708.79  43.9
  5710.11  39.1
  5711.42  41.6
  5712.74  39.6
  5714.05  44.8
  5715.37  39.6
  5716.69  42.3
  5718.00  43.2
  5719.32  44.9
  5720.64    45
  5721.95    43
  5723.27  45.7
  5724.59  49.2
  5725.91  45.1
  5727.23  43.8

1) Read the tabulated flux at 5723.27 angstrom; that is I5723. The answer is 45.7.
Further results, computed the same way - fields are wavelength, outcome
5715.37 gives 39.6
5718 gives 43.2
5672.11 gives 42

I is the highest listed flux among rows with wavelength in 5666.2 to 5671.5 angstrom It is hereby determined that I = 41.4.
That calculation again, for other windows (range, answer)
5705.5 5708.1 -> 41.7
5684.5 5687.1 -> 43.4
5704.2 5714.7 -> 44.8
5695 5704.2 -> 43.7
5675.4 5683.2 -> 45.3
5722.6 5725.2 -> 49.2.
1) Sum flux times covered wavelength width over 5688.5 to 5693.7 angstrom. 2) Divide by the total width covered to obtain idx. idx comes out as 42.7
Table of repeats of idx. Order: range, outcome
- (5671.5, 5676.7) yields 43.6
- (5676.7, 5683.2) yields 44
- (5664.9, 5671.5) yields 41.1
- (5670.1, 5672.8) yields 40.6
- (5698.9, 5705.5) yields 42.4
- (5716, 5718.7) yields 42.7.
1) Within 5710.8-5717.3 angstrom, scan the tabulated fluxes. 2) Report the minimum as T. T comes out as 39.6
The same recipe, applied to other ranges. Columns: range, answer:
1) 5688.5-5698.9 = 41.2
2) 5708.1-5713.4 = 39.1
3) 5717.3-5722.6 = 43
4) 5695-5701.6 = 41.6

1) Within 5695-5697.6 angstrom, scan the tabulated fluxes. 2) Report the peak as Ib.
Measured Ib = 43.7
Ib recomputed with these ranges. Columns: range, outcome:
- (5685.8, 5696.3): 45.7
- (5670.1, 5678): 44.7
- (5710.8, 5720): 44.9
